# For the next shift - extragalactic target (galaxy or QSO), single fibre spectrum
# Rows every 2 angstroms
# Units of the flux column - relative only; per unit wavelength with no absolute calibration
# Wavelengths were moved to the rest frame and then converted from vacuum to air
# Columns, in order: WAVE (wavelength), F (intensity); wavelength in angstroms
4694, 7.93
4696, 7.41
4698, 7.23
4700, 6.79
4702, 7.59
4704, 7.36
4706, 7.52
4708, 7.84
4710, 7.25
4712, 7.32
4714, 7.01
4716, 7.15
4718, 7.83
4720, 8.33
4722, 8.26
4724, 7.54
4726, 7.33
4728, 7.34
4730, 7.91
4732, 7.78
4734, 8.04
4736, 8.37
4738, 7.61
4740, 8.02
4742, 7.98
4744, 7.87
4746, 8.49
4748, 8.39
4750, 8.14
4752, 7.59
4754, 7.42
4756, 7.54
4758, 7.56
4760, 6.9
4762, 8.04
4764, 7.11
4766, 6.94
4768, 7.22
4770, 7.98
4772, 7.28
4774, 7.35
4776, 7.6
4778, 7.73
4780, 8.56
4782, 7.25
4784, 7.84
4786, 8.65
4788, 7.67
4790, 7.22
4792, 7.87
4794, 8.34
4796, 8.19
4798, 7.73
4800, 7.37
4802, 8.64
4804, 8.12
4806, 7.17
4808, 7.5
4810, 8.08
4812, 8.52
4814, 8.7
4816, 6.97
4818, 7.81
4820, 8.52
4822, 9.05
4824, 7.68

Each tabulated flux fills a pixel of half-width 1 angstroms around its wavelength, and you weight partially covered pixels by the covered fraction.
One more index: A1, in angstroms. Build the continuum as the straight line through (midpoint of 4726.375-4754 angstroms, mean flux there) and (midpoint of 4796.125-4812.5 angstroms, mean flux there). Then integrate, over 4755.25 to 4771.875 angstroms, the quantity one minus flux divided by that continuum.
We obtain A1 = 1.1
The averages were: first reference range 7.93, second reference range 7.89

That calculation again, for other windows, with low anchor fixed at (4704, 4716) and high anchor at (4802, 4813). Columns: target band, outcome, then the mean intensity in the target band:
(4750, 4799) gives 0.6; 7.66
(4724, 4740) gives -0.6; 7.77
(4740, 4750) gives -0.8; 8.16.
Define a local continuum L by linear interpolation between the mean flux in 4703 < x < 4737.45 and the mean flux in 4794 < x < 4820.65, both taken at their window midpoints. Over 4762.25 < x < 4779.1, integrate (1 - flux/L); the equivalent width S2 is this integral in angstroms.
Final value 0.8 angstroms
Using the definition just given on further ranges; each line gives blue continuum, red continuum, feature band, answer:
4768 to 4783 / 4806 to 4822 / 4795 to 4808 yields 0.1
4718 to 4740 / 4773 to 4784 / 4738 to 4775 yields 0.6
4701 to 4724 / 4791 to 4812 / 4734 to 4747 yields -0.6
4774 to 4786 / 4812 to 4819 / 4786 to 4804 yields -0.1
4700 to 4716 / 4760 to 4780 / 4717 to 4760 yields -2.5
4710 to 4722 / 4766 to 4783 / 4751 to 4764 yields 0.2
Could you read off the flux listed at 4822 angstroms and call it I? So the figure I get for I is 9.05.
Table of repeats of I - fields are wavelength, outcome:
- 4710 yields 7.25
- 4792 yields 7.87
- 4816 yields 6.97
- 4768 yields 7.22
